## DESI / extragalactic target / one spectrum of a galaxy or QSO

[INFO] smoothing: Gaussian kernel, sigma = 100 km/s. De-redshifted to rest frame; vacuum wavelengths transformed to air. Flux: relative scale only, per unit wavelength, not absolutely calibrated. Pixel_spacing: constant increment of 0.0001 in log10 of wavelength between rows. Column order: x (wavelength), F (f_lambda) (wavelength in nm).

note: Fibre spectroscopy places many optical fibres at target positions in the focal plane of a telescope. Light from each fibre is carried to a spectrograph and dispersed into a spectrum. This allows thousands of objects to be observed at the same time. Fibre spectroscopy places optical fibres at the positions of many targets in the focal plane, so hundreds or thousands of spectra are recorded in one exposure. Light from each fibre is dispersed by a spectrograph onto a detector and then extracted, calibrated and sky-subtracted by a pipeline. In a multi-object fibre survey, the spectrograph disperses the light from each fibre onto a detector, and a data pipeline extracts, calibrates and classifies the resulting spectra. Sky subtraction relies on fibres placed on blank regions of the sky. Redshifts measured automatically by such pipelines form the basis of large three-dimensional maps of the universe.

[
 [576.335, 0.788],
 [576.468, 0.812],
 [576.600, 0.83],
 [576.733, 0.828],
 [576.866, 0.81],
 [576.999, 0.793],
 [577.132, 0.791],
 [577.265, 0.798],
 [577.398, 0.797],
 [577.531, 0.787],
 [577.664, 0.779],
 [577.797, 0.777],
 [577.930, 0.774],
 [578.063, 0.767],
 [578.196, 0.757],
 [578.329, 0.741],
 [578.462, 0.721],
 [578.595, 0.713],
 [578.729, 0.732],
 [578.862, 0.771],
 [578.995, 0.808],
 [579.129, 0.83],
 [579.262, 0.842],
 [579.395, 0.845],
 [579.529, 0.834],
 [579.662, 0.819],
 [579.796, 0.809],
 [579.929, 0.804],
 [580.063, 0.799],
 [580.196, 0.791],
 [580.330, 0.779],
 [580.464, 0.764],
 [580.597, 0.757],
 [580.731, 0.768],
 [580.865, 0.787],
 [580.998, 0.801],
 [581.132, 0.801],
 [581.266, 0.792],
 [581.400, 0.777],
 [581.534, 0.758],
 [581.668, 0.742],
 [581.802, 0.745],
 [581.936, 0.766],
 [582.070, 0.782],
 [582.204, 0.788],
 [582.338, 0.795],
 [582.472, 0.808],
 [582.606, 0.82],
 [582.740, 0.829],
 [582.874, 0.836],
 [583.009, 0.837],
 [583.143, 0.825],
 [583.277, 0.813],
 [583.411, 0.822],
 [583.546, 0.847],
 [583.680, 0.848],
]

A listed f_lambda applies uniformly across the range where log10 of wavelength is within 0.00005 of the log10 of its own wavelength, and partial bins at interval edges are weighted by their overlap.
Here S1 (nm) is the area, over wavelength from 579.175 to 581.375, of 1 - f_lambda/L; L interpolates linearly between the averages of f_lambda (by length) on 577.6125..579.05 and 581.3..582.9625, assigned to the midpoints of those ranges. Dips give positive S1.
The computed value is -0.07 nm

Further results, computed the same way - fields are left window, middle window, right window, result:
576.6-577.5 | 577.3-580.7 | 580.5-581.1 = 0.03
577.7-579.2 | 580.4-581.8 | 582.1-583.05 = 0.04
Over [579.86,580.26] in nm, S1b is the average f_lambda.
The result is 0.799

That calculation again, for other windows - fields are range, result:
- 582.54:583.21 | 0.829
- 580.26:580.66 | 0.767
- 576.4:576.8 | 0.823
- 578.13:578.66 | 0.734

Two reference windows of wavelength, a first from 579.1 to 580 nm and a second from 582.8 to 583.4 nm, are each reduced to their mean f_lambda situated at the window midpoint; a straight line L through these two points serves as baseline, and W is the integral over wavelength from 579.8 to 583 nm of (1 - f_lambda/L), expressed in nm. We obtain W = 0.151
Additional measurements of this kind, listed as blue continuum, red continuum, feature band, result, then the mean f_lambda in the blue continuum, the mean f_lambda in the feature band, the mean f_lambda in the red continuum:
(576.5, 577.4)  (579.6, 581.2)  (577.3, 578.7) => 0.071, 0.808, 0.761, 0.79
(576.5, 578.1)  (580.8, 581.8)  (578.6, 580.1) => -0.036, 0.795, 0.804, 0.777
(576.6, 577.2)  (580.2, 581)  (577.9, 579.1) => 0.057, 0.807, 0.755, 0.775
